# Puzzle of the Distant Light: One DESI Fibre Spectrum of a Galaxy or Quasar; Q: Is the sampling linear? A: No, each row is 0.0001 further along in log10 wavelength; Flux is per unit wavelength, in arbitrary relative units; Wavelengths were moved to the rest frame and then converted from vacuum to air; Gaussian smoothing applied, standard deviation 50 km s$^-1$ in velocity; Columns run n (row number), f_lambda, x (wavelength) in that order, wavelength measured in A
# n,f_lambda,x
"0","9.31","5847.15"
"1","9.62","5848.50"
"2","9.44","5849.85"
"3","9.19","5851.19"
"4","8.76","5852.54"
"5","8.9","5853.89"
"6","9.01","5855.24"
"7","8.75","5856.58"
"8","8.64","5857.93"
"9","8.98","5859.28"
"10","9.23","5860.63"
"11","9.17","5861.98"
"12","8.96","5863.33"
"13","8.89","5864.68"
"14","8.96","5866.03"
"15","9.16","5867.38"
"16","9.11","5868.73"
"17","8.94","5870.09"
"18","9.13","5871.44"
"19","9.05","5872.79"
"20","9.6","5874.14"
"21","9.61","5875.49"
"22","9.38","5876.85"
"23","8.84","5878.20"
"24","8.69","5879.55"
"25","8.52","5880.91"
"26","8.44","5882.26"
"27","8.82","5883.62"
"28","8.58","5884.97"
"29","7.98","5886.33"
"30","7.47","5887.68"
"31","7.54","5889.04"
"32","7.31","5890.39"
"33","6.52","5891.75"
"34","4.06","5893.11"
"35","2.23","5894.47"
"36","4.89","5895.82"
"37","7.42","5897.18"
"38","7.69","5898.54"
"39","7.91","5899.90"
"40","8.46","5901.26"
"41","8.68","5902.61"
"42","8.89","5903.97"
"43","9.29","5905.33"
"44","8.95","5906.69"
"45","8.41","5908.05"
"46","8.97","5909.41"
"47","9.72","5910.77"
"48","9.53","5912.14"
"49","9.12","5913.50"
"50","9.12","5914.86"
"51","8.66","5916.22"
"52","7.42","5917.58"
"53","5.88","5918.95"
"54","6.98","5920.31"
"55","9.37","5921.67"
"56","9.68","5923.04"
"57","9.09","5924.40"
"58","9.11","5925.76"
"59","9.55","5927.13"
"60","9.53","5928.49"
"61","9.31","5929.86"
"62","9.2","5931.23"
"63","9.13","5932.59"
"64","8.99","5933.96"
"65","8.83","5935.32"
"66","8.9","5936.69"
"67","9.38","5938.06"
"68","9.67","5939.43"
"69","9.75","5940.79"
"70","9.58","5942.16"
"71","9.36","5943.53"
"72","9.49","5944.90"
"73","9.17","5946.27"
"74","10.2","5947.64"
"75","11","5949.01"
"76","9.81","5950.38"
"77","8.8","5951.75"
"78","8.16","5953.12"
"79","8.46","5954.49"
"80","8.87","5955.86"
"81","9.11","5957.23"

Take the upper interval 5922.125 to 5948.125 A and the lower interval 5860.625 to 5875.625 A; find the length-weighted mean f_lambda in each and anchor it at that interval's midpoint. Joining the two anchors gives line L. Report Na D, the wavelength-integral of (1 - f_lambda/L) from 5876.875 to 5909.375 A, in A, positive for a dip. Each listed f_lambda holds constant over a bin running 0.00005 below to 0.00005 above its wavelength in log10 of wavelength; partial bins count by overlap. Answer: 5.4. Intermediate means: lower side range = 9.13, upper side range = 9.36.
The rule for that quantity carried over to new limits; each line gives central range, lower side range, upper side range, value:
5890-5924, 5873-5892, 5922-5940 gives 4.0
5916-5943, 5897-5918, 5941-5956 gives 0.5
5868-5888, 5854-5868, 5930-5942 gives 0.4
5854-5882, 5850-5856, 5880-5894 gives -2.4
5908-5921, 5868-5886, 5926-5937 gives 1.0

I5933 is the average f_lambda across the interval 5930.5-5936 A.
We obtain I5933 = 9.05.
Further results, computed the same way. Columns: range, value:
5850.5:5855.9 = 8.97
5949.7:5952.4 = 9.31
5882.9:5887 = 8.45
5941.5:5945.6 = 9.47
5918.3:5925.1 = 8.22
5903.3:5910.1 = 8.9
